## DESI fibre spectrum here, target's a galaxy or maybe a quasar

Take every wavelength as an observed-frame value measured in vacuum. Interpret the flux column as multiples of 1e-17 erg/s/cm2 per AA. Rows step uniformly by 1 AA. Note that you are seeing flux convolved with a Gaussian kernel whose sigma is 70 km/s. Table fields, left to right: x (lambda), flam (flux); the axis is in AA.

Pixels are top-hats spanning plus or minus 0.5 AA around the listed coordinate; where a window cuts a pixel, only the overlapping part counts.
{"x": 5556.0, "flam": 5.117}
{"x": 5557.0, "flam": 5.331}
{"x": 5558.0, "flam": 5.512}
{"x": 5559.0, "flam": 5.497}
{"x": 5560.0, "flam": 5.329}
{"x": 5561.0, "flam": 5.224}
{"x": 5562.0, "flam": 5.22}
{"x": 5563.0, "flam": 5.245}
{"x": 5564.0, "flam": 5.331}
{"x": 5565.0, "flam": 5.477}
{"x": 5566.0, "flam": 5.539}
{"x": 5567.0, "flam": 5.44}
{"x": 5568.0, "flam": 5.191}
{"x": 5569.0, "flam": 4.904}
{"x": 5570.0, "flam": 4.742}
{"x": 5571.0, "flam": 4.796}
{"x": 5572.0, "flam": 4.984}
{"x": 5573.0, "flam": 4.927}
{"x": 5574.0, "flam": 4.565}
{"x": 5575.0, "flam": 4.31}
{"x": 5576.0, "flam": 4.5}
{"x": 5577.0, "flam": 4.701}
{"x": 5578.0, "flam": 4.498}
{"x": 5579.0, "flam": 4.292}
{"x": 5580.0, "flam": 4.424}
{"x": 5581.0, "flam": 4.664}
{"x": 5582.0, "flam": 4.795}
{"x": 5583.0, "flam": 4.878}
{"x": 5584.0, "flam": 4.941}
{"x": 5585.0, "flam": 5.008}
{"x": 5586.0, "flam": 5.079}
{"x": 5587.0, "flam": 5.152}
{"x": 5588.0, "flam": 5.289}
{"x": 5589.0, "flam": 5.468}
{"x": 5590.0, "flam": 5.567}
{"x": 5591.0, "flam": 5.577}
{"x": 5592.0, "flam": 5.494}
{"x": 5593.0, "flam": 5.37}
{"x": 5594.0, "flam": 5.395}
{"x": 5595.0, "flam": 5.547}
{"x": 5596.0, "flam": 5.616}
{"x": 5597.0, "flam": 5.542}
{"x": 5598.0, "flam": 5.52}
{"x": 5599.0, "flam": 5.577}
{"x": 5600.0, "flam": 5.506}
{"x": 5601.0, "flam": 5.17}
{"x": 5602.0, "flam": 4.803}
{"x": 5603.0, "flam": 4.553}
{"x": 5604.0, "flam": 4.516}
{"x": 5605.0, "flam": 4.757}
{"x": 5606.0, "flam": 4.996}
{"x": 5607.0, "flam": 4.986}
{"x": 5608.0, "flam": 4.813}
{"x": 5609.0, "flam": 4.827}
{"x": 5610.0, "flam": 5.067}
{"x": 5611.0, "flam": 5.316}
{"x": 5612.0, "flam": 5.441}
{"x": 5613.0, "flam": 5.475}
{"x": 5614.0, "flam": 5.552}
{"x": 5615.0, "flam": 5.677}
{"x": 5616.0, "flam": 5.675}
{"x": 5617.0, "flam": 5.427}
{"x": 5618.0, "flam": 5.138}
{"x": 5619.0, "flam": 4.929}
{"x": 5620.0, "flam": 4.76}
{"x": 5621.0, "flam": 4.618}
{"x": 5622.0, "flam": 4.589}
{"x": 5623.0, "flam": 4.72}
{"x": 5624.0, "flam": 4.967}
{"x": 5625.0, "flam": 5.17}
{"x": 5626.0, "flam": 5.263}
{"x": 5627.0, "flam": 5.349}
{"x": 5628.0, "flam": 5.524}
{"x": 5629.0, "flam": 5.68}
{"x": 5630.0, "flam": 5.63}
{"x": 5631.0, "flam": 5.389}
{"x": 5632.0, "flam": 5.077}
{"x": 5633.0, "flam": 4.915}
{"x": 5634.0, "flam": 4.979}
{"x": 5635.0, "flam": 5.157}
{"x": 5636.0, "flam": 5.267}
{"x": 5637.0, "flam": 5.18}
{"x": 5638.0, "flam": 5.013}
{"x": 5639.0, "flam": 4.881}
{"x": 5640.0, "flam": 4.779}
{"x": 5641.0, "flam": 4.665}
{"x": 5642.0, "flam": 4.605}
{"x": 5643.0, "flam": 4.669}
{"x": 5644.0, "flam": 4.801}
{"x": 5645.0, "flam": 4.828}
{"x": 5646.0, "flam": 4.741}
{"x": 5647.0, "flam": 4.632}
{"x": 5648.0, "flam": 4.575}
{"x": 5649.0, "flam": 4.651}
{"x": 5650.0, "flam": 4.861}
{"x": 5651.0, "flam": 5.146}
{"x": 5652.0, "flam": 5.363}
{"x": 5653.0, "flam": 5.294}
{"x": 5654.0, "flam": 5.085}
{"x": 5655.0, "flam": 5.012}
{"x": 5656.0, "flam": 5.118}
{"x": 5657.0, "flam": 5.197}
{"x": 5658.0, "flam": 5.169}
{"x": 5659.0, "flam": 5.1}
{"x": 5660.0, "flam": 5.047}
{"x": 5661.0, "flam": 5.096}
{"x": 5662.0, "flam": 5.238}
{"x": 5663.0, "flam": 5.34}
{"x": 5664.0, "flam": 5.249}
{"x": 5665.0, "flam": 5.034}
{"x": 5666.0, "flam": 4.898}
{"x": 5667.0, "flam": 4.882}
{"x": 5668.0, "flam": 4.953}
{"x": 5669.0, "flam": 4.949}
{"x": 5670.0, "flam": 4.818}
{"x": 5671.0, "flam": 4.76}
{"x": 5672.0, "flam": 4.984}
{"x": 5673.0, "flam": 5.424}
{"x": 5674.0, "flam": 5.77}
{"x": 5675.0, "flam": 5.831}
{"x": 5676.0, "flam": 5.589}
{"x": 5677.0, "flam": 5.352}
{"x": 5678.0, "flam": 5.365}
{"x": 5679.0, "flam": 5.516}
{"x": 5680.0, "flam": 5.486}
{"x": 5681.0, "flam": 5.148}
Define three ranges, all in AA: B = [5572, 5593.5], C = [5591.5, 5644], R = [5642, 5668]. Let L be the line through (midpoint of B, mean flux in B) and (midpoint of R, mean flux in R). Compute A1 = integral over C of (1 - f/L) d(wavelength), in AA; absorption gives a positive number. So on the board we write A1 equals -1.9 AA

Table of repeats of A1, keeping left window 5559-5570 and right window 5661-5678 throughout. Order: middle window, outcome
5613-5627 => 0.3 AA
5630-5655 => 1.2 AA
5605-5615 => 0.1 AA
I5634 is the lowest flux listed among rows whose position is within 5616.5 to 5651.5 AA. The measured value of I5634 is 4.575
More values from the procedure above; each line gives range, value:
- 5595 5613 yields 4.516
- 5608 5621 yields 4.618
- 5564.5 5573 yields 4.742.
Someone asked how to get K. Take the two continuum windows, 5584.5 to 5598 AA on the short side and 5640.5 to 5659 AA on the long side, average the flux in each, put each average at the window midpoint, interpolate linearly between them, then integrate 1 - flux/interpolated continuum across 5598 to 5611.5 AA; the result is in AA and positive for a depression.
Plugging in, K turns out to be 0.7 AA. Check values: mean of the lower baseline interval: 5.4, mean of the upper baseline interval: 4.92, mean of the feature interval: 5.01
